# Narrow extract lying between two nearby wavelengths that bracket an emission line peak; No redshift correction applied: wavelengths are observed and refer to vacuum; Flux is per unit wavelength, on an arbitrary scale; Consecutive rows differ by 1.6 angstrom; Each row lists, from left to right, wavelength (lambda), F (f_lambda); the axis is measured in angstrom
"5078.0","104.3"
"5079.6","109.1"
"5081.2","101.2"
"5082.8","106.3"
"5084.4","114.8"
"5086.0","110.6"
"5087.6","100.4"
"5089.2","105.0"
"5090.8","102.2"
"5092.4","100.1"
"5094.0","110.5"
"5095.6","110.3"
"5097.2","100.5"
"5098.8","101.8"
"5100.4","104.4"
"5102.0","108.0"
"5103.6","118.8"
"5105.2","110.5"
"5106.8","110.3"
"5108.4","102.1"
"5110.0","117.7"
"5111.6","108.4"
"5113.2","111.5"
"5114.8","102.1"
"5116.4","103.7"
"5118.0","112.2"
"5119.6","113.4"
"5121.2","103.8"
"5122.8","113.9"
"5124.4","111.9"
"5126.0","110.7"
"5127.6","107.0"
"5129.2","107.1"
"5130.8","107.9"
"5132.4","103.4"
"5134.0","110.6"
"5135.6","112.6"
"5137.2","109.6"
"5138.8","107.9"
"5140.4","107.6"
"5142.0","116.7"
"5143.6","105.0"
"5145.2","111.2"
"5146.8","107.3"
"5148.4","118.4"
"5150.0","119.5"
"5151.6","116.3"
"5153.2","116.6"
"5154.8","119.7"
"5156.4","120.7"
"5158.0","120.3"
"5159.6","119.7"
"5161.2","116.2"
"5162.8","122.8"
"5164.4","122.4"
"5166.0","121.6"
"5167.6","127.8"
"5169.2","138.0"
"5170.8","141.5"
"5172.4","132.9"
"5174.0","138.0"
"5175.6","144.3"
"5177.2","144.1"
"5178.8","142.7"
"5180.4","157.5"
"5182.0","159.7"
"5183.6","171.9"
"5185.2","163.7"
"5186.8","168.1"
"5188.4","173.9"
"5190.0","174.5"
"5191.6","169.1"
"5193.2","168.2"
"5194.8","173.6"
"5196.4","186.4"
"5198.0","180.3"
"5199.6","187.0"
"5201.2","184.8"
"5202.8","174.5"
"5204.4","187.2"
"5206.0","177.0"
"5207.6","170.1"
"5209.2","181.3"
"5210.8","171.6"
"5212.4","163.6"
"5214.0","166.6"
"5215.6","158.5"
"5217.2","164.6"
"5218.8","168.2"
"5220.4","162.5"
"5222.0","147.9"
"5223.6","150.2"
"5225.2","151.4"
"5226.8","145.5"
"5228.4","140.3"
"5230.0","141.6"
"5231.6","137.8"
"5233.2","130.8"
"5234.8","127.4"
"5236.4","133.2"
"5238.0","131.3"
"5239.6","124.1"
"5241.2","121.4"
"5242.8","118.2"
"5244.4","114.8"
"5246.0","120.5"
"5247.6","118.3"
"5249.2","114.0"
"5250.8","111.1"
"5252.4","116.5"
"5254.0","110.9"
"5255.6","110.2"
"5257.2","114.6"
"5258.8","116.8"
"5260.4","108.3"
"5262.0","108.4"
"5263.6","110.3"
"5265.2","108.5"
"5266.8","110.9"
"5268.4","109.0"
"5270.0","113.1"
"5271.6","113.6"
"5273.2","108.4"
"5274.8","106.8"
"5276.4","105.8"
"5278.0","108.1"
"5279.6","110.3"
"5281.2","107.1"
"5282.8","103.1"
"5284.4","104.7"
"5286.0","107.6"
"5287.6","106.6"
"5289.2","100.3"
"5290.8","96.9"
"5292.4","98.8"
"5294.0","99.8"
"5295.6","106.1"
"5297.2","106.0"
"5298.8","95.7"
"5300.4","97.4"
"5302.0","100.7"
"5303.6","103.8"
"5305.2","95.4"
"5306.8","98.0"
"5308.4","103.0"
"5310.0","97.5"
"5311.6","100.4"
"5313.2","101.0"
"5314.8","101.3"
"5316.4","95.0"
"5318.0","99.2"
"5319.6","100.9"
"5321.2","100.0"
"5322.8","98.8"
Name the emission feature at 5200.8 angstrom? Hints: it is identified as Mg II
